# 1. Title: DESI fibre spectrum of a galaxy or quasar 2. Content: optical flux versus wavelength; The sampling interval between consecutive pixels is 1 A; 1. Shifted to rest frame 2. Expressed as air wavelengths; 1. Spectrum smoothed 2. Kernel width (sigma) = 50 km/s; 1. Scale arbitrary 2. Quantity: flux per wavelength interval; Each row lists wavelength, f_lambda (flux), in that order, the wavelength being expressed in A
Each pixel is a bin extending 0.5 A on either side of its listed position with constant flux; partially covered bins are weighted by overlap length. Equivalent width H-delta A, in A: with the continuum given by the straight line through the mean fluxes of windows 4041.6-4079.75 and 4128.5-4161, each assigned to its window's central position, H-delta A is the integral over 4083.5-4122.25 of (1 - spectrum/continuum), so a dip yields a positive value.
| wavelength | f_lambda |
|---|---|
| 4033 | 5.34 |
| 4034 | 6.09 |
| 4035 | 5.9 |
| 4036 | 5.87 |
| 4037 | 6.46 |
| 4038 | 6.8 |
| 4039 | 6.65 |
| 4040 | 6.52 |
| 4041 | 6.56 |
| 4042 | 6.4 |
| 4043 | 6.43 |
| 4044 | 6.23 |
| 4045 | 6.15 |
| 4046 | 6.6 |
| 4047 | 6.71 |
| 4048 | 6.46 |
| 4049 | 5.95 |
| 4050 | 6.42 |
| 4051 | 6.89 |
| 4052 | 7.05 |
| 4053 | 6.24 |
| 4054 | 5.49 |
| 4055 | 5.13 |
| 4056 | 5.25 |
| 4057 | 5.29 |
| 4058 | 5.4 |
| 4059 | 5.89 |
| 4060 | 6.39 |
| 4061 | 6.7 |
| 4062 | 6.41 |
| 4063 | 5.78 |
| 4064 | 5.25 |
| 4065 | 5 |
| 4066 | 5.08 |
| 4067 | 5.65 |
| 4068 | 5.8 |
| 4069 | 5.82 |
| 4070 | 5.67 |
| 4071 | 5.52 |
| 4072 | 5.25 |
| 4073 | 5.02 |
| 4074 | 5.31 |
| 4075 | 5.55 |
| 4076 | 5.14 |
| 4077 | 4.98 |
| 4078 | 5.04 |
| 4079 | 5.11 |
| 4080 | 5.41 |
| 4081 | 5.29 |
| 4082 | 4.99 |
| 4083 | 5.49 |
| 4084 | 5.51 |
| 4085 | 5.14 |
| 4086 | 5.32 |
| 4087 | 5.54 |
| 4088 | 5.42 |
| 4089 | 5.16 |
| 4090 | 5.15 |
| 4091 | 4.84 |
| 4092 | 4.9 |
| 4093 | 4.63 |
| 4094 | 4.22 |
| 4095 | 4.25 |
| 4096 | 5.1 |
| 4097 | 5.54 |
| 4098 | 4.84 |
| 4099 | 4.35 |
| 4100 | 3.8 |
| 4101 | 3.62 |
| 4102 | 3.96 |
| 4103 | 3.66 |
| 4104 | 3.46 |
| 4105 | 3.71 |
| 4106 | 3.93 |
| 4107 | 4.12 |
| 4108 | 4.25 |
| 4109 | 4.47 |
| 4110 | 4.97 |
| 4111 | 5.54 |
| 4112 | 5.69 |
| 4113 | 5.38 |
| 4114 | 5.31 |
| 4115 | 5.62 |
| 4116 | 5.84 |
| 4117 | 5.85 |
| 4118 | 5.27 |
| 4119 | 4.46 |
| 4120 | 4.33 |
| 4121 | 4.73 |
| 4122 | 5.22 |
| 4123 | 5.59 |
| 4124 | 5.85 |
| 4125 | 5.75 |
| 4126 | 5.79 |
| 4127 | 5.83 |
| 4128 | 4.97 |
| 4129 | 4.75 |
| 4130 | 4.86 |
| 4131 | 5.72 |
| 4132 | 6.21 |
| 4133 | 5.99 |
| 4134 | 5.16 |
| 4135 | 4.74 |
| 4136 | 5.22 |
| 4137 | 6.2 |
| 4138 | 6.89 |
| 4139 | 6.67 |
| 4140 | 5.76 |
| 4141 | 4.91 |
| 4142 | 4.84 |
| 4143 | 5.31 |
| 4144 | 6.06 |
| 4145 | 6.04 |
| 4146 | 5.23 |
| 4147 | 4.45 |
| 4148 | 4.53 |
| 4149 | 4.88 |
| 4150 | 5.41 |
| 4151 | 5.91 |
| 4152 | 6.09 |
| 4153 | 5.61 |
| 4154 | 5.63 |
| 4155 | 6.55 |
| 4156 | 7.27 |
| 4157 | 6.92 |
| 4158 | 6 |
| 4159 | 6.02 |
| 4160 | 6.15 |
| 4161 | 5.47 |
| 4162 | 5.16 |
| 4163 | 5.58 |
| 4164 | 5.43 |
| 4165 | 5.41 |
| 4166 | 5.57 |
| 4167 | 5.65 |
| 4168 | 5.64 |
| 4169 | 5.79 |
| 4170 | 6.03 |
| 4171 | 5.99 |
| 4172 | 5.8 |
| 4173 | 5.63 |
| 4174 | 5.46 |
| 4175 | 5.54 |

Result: 6.38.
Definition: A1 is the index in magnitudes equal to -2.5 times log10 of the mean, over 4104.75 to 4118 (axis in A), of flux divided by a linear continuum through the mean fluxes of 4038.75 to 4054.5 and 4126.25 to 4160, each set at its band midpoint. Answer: 0.18 mag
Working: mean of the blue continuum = 6.42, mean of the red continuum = 5.66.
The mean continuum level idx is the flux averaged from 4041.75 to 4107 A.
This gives 5.34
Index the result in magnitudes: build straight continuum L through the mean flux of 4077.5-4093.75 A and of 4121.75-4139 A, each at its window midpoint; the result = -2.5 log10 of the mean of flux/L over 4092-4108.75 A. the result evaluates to 0.24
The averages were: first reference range 5.17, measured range 4.24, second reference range 5.61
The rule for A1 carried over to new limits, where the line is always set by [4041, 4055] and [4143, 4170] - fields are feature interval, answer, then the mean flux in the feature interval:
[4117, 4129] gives 0.13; 5.26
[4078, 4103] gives 0.24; 4.88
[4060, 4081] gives 0.13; 5.49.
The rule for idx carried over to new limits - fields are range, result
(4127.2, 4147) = 5.53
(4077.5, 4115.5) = 4.81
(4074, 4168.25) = 5.25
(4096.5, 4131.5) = 4.89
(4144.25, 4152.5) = 5.34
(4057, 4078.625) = 5.55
